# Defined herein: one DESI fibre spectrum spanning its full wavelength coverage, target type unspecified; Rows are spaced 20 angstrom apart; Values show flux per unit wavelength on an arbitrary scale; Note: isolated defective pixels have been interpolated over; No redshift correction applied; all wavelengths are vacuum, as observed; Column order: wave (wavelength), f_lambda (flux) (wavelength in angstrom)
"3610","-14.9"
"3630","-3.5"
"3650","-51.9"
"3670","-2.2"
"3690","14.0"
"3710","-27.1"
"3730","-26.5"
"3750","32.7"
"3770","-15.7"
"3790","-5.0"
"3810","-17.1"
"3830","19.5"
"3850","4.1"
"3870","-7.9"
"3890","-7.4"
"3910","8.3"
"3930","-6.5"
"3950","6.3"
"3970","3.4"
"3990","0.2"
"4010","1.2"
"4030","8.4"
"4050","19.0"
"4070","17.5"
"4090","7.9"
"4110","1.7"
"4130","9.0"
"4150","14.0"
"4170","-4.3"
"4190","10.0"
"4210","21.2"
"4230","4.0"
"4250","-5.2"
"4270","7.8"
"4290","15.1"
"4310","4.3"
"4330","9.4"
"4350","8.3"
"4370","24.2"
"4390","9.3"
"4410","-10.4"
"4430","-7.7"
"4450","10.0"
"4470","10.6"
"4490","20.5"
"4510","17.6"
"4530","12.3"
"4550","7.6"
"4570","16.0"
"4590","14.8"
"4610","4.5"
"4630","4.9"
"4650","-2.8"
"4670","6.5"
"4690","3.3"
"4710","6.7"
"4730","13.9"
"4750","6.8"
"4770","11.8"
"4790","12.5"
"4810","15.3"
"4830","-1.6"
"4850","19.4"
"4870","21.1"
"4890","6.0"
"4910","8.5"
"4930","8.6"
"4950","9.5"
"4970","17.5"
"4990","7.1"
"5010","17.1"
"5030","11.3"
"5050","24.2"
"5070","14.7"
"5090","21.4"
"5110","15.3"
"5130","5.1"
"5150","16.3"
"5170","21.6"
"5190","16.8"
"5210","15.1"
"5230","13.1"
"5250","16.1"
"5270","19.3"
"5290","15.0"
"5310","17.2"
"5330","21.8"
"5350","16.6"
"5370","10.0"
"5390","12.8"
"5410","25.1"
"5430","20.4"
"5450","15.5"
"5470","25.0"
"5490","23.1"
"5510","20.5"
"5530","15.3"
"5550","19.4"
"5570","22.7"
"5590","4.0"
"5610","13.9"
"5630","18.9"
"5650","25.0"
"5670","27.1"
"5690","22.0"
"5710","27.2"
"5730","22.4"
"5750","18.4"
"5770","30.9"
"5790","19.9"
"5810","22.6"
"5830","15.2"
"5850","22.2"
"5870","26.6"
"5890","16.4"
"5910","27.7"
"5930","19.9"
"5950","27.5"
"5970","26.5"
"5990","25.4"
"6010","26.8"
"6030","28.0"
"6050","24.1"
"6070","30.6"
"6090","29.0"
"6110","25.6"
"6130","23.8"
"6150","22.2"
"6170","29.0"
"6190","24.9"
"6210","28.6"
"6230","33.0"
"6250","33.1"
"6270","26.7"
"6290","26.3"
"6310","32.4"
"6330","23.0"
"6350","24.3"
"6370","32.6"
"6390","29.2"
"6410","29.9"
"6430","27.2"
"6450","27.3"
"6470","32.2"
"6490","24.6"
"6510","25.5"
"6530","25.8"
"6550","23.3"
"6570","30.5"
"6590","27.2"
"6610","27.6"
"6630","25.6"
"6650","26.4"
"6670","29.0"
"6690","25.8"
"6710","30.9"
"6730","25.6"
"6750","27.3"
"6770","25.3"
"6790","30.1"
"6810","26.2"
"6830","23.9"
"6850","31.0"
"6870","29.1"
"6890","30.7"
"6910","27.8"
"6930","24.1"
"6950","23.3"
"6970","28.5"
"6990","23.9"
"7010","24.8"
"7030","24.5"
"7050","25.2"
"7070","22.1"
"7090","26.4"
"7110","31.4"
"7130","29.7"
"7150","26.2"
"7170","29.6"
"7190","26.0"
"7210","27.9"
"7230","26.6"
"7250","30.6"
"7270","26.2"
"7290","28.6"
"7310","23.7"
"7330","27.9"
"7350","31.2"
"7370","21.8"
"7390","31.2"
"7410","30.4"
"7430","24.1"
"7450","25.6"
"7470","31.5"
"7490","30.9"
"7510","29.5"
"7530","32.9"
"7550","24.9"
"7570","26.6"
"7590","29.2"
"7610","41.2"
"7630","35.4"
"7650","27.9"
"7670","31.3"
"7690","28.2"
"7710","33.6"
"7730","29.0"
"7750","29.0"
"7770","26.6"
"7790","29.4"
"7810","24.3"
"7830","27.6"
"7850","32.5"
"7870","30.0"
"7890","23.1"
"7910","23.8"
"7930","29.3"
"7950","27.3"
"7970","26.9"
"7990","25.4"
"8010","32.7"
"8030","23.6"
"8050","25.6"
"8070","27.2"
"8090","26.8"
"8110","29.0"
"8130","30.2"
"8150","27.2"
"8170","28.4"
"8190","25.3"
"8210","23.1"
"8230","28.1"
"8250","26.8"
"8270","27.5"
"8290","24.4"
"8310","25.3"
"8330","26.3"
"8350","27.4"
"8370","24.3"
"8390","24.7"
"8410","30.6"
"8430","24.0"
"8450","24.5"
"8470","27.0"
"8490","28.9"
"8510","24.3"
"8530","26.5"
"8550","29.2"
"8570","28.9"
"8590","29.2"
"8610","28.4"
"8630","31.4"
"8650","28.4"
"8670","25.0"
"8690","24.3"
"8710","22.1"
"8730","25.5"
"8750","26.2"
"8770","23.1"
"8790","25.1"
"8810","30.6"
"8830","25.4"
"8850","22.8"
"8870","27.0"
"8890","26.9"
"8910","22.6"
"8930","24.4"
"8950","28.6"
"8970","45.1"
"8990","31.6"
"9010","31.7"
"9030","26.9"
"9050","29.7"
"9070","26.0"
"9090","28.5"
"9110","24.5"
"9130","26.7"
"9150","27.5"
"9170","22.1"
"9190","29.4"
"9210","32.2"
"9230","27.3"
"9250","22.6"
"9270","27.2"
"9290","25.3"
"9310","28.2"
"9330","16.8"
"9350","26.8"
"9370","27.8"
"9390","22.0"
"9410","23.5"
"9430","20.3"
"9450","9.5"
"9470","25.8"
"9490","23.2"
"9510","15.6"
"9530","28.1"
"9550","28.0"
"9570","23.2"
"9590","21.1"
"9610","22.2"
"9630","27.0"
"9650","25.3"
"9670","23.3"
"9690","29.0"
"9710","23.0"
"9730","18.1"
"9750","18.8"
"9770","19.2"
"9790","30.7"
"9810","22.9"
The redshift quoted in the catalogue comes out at 0.37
